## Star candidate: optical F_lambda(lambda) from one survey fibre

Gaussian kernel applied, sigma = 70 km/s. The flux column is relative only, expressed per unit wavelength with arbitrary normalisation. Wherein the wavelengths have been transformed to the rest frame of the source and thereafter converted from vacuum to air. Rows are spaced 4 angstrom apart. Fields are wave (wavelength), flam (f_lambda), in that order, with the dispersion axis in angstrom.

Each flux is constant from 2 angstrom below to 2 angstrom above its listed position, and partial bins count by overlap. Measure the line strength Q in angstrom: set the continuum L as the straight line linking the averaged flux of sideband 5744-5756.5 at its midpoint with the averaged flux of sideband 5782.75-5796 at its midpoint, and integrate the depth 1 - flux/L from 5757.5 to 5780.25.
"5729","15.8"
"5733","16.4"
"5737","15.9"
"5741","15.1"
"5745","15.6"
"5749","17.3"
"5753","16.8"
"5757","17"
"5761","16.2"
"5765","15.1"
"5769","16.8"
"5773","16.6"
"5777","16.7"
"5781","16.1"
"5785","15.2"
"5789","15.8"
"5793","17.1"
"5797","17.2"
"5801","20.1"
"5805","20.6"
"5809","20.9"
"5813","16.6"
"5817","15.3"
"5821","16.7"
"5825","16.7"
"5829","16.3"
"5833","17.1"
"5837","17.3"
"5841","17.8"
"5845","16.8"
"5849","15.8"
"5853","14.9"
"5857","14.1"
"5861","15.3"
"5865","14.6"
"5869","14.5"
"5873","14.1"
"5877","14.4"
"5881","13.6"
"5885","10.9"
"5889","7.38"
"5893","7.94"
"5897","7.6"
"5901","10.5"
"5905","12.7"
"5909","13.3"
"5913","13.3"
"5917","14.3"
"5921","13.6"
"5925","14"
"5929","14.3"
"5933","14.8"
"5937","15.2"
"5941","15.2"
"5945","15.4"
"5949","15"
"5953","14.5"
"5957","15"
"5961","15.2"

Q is 0.1 angstrom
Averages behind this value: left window 16.7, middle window 16.3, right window 16.1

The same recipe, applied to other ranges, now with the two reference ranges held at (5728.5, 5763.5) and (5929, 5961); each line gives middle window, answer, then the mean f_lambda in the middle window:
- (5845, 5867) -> 0.6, 15.1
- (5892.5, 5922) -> 6.7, 11.8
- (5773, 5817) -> -4.3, 17.5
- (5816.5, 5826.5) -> -0.4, 16.4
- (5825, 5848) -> -1.9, 17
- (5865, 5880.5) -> 1.1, 14.3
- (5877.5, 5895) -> 5.7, 10.3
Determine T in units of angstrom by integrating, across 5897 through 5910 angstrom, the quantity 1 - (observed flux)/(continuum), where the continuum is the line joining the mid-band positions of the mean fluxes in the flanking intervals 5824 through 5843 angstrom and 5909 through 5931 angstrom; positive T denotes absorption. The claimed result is 2.8 angstrom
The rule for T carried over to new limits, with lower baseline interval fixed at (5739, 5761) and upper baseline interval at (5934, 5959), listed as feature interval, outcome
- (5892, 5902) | 4.4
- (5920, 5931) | 0.9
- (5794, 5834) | -4.6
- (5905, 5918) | 1.6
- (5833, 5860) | -0.8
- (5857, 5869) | 0.7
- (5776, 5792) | 0.1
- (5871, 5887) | 2.3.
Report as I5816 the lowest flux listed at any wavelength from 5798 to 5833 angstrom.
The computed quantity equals 15.3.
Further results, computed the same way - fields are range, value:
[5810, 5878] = 14.1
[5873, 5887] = 10.9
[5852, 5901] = 7.38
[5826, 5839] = 16.3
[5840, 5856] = 14.9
